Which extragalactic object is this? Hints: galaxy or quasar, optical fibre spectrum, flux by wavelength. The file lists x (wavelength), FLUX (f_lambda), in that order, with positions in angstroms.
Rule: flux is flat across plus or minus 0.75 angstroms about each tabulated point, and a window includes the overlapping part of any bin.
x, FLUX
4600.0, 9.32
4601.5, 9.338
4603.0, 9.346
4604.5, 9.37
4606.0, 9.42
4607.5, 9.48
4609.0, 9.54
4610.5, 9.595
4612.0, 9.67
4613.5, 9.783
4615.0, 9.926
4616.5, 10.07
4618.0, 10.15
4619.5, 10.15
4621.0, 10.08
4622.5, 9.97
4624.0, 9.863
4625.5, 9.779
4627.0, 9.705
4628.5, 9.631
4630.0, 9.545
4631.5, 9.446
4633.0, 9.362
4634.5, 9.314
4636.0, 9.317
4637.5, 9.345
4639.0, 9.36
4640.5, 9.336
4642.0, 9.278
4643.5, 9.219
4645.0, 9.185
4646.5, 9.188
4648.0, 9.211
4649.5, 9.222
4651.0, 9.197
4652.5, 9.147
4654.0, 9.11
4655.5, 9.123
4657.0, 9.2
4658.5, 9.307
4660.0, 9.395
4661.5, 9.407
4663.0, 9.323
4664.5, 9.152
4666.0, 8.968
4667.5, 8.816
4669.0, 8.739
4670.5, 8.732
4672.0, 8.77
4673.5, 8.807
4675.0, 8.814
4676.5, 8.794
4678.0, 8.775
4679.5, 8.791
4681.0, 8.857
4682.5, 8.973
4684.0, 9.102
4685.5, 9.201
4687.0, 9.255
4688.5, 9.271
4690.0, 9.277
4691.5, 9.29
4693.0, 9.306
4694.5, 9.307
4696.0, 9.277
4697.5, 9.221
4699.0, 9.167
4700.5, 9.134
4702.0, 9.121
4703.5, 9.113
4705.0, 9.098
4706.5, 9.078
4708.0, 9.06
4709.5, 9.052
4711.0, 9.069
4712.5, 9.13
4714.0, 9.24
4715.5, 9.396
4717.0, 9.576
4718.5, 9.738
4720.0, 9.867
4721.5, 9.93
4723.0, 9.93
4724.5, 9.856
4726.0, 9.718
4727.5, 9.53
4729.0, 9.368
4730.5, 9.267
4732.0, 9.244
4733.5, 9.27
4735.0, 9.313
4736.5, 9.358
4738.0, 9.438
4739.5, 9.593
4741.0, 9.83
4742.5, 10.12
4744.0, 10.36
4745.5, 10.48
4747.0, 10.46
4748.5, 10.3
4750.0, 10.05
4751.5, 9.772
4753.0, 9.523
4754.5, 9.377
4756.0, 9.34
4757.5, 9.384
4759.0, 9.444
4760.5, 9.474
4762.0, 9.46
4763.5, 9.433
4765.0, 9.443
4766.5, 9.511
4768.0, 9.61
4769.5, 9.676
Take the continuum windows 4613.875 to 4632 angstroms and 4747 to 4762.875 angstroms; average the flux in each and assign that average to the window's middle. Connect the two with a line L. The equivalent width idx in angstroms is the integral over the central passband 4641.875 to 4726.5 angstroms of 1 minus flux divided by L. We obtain 4.9 angstroms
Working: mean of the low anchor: 9.86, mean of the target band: 9.2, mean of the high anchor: 9.65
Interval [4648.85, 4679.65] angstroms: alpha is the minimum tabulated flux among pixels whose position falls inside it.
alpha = 8.732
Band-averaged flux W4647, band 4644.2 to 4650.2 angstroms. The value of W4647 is 9.2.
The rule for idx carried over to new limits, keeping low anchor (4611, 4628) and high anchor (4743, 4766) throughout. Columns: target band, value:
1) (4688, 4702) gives 0.8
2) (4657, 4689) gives 2.7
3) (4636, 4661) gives 1.6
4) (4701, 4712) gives 0.8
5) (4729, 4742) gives 0.5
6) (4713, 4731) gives 0.3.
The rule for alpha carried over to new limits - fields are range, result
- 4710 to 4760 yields 9.069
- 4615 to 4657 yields 9.11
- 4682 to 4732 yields 8.973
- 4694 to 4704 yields 9.113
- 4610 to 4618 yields 9.595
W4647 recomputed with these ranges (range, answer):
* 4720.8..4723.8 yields 9.93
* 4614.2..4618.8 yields 10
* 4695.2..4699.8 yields 9.22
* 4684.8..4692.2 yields 9.26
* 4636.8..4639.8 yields 9.35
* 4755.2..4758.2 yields 9.36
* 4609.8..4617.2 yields 9.81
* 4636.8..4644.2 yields 9.31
